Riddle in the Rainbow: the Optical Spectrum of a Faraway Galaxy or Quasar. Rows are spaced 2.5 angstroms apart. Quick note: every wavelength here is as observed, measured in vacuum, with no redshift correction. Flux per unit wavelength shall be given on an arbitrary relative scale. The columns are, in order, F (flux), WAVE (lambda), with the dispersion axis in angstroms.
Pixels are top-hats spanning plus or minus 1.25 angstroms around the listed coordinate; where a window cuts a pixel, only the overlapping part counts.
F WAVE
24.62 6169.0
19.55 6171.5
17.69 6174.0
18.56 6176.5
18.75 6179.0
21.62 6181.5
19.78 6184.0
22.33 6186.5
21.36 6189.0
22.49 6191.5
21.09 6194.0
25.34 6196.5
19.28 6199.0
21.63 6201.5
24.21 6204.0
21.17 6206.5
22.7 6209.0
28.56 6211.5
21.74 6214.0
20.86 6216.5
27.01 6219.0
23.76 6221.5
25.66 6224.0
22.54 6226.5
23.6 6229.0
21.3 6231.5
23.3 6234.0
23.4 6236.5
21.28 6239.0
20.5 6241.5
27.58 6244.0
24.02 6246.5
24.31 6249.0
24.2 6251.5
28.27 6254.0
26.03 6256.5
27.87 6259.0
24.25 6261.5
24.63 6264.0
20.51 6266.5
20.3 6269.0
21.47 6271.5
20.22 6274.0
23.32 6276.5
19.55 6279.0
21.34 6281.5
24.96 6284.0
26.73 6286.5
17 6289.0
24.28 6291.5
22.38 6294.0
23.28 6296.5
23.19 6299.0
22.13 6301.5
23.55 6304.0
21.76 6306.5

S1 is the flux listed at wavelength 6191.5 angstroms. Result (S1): 22.49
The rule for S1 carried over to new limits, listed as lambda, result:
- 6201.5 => 21.63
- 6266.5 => 20.51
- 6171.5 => 19.55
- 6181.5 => 21.62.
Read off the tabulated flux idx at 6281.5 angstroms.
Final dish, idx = 21.34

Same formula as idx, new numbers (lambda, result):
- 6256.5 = 26.03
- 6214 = 21.74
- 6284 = 24.96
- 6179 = 18.75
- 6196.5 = 25.34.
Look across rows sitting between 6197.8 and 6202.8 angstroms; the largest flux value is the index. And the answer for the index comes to 21.63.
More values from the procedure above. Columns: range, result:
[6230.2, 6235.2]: 23.3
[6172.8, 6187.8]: 22.33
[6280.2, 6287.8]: 26.73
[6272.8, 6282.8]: 23.32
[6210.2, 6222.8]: 28.56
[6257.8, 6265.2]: 27.87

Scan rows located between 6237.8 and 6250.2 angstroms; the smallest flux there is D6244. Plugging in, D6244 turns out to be 20.5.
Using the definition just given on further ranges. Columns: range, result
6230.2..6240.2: 21.28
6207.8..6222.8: 20.86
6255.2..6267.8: 20.51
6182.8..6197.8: 19.78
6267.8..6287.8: 19.55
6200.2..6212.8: 21.17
